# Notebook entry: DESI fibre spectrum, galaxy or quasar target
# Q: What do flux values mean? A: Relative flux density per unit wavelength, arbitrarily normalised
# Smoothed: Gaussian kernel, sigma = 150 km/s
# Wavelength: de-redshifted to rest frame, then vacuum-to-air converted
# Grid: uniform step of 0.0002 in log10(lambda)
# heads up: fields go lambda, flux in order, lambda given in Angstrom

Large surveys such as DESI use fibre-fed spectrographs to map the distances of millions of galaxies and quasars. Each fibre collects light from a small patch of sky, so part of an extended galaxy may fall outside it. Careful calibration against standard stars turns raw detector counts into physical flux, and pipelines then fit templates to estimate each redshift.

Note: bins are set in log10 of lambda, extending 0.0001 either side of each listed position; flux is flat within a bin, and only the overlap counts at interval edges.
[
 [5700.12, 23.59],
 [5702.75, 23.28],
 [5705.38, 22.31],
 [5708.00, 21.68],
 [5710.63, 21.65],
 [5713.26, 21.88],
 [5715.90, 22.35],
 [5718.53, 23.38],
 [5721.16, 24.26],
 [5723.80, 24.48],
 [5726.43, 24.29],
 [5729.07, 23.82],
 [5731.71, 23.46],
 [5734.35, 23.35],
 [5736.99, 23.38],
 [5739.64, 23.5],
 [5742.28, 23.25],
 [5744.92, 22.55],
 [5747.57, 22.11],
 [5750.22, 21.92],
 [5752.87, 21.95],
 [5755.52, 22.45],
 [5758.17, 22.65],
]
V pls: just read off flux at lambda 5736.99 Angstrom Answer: 23.38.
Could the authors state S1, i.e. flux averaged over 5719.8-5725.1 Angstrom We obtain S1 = 24.4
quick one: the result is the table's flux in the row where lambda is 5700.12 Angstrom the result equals 23.59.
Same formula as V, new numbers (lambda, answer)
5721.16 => 24.26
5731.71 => 23.46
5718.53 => 23.38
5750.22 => 21.92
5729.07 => 23.82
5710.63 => 21.65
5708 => 21.68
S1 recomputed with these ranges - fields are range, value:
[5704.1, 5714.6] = 21.9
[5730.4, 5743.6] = 23.4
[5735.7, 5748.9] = 22.9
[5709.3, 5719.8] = 22.3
